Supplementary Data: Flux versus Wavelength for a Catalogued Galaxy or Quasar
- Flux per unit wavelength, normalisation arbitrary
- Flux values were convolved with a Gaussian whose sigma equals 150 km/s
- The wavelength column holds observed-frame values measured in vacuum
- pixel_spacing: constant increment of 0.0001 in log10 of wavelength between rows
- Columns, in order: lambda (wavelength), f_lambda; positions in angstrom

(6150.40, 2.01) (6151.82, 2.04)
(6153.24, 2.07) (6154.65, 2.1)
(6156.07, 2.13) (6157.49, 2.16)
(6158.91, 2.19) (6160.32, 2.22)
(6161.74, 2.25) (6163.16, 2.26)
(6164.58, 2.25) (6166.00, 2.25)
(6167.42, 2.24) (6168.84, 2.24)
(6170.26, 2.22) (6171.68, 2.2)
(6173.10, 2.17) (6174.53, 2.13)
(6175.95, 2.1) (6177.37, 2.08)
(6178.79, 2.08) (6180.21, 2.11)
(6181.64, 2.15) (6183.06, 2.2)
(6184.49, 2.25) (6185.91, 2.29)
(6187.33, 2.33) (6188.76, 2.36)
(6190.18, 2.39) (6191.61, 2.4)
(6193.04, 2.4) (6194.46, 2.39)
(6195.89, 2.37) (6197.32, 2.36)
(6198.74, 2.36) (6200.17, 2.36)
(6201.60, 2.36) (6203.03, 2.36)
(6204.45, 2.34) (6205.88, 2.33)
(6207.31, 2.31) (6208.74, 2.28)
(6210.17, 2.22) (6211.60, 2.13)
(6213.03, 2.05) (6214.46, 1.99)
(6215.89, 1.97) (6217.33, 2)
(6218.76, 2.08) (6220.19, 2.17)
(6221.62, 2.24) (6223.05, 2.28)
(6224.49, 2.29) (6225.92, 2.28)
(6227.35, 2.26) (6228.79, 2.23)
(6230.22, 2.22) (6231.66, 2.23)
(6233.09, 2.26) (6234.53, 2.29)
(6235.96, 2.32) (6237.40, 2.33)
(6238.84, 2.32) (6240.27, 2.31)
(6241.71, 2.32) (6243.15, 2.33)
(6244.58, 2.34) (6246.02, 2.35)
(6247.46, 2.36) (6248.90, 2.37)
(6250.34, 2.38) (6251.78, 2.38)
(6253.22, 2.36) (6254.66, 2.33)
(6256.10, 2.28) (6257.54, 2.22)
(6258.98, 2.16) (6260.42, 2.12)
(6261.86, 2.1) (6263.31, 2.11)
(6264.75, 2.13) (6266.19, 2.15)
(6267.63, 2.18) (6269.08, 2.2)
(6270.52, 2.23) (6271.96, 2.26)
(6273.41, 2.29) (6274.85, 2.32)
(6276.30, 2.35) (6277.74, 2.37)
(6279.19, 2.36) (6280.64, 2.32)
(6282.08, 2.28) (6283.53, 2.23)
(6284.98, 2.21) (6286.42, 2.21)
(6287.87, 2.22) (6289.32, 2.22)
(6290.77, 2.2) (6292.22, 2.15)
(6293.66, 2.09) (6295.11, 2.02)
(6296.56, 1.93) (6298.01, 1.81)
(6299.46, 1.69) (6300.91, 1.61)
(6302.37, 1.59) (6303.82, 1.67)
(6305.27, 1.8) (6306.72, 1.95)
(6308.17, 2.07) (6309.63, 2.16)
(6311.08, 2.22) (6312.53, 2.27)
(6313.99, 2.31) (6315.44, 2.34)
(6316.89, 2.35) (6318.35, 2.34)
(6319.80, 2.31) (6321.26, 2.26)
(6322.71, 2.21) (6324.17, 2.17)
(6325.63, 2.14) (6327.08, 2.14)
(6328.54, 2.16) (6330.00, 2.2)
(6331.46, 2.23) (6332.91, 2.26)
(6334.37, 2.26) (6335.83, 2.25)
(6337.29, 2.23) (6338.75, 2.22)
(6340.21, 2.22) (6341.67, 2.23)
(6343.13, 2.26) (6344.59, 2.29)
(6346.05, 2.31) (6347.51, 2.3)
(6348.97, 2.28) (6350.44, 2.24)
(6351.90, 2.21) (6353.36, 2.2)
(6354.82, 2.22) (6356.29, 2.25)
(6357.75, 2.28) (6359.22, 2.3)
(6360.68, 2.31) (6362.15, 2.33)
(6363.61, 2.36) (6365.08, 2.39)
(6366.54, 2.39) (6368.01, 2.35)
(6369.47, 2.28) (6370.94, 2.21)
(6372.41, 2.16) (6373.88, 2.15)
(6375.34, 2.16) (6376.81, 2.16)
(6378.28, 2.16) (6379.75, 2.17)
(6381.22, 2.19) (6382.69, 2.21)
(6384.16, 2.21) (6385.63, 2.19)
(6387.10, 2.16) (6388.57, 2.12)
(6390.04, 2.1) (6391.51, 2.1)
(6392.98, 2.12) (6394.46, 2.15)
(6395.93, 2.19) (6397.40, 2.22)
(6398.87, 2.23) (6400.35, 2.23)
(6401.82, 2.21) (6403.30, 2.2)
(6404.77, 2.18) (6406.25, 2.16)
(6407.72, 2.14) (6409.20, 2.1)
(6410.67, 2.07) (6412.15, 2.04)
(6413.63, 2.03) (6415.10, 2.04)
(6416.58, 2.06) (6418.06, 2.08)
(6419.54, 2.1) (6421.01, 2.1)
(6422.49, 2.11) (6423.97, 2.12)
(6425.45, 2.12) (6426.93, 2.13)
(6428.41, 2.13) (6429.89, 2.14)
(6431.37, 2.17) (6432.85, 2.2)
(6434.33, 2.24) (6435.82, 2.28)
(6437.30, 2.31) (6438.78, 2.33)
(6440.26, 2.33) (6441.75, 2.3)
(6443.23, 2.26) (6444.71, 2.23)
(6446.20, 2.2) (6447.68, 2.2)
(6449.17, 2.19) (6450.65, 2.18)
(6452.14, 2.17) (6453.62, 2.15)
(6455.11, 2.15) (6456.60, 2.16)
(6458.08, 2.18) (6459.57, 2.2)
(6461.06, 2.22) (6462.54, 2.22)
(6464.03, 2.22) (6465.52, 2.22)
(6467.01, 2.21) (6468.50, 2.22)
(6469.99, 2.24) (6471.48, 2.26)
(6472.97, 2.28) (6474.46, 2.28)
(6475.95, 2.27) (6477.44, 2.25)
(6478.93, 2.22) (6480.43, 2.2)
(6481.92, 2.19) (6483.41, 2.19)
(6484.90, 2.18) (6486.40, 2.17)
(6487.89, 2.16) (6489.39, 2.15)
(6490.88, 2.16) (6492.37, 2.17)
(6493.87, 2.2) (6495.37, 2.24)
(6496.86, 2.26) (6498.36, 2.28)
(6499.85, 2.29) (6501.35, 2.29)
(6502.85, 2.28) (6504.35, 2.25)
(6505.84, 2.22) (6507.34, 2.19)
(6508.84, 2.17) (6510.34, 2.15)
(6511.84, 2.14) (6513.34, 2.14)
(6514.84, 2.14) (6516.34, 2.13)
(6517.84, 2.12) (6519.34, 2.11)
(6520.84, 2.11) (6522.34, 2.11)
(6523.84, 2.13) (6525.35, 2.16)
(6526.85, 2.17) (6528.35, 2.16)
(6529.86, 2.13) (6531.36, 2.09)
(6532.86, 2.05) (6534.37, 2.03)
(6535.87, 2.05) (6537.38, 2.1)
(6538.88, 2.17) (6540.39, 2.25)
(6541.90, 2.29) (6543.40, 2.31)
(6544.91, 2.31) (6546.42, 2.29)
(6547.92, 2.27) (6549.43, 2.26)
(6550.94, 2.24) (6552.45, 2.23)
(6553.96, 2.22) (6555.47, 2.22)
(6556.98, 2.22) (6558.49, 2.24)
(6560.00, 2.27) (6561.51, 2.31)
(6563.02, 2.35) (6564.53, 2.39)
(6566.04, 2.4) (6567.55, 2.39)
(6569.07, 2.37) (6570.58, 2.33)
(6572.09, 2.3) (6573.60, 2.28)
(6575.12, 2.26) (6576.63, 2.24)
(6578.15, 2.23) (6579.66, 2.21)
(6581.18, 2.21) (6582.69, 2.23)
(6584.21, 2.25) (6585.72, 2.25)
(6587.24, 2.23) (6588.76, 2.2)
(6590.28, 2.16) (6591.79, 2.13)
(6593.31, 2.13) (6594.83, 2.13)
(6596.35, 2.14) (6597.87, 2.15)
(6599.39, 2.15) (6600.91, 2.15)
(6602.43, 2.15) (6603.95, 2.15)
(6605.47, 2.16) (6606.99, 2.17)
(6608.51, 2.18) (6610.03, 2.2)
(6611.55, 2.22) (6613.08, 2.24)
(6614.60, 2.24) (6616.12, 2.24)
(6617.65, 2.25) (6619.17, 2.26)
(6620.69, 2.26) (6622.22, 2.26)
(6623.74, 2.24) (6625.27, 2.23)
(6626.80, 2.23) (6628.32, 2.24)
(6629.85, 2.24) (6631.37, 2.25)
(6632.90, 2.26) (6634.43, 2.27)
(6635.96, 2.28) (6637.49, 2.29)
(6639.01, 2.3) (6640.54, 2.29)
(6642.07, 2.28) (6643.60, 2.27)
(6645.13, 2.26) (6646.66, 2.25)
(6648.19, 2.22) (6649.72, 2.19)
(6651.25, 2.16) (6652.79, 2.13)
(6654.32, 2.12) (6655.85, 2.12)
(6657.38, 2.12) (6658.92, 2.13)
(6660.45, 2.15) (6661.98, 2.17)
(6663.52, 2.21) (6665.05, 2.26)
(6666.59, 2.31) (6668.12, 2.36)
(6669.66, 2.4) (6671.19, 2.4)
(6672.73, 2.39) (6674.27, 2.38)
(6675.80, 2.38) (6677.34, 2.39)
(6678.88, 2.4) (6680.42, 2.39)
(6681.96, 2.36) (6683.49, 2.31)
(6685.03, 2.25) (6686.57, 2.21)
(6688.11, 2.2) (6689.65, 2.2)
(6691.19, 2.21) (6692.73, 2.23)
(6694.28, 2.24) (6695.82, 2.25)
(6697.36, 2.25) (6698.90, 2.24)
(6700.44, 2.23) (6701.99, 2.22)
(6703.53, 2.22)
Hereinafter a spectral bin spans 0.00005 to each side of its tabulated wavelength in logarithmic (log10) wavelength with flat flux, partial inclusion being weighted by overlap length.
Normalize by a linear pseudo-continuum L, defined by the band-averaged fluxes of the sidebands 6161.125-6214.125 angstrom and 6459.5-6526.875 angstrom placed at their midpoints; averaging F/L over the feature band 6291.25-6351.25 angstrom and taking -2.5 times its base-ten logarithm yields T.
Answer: 0.05 mag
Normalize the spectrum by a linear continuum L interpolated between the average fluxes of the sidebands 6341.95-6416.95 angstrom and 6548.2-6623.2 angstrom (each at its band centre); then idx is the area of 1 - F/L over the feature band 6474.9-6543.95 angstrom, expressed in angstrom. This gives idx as 1.4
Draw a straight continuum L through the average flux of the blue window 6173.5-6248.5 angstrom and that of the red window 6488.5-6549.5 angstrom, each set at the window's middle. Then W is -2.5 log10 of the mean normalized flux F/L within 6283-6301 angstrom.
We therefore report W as 0.09 mag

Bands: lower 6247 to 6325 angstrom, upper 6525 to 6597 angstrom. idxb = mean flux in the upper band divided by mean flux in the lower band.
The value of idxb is 1.03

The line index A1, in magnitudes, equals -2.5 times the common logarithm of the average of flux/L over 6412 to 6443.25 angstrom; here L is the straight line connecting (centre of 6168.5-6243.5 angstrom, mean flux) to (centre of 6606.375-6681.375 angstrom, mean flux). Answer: 0.04 mag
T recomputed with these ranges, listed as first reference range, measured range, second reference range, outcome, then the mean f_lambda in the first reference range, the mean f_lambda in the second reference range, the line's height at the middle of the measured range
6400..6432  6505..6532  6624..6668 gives 0.01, 2.12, 2.22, 2.17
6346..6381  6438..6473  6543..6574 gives 0.03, 2.25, 2.3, 2.27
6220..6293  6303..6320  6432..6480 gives 0.06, 2.26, 2.23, 2.25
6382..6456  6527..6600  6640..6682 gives 0.00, 2.17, 2.27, 2.23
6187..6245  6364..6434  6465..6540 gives 0.03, 2.27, 2.18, 2.21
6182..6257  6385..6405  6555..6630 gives 0.04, 2.28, 2.23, 2.26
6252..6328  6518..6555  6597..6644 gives 0.02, 2.16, 2.23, 2.21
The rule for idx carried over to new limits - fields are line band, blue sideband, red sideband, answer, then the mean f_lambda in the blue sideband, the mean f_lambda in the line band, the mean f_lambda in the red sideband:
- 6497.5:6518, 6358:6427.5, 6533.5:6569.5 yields 0.3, 2.18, 2.2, 2.26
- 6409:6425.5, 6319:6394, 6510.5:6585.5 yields 1.1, 2.23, 2.08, 2.22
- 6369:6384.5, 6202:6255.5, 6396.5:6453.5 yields 0.1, 2.26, 2.18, 2.17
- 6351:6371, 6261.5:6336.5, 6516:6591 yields -1.2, 2.15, 2.29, 2.22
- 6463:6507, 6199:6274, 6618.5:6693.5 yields 0.6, 2.25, 2.23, 2.26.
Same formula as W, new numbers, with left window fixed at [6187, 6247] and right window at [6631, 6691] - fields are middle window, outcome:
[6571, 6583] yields 0.01 mag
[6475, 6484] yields 0.02 mag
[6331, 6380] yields 0.01 mag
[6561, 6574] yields -0.04 mag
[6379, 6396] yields 0.06 mag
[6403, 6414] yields 0.08 mag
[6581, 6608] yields 0.04 mag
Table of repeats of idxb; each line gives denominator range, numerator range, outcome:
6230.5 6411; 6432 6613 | 1.00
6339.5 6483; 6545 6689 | 1.02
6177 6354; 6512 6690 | 1.01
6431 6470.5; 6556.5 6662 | 1.00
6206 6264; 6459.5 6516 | 0.99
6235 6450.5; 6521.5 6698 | 1.02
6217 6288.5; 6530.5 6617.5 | 0.98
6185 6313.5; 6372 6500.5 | 0.99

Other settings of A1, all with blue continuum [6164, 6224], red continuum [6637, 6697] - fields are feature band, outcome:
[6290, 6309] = 0.18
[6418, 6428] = 0.07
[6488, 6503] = 0.01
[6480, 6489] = 0.03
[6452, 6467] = 0.03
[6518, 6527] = 0.06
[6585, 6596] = 0.04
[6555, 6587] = -0.01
